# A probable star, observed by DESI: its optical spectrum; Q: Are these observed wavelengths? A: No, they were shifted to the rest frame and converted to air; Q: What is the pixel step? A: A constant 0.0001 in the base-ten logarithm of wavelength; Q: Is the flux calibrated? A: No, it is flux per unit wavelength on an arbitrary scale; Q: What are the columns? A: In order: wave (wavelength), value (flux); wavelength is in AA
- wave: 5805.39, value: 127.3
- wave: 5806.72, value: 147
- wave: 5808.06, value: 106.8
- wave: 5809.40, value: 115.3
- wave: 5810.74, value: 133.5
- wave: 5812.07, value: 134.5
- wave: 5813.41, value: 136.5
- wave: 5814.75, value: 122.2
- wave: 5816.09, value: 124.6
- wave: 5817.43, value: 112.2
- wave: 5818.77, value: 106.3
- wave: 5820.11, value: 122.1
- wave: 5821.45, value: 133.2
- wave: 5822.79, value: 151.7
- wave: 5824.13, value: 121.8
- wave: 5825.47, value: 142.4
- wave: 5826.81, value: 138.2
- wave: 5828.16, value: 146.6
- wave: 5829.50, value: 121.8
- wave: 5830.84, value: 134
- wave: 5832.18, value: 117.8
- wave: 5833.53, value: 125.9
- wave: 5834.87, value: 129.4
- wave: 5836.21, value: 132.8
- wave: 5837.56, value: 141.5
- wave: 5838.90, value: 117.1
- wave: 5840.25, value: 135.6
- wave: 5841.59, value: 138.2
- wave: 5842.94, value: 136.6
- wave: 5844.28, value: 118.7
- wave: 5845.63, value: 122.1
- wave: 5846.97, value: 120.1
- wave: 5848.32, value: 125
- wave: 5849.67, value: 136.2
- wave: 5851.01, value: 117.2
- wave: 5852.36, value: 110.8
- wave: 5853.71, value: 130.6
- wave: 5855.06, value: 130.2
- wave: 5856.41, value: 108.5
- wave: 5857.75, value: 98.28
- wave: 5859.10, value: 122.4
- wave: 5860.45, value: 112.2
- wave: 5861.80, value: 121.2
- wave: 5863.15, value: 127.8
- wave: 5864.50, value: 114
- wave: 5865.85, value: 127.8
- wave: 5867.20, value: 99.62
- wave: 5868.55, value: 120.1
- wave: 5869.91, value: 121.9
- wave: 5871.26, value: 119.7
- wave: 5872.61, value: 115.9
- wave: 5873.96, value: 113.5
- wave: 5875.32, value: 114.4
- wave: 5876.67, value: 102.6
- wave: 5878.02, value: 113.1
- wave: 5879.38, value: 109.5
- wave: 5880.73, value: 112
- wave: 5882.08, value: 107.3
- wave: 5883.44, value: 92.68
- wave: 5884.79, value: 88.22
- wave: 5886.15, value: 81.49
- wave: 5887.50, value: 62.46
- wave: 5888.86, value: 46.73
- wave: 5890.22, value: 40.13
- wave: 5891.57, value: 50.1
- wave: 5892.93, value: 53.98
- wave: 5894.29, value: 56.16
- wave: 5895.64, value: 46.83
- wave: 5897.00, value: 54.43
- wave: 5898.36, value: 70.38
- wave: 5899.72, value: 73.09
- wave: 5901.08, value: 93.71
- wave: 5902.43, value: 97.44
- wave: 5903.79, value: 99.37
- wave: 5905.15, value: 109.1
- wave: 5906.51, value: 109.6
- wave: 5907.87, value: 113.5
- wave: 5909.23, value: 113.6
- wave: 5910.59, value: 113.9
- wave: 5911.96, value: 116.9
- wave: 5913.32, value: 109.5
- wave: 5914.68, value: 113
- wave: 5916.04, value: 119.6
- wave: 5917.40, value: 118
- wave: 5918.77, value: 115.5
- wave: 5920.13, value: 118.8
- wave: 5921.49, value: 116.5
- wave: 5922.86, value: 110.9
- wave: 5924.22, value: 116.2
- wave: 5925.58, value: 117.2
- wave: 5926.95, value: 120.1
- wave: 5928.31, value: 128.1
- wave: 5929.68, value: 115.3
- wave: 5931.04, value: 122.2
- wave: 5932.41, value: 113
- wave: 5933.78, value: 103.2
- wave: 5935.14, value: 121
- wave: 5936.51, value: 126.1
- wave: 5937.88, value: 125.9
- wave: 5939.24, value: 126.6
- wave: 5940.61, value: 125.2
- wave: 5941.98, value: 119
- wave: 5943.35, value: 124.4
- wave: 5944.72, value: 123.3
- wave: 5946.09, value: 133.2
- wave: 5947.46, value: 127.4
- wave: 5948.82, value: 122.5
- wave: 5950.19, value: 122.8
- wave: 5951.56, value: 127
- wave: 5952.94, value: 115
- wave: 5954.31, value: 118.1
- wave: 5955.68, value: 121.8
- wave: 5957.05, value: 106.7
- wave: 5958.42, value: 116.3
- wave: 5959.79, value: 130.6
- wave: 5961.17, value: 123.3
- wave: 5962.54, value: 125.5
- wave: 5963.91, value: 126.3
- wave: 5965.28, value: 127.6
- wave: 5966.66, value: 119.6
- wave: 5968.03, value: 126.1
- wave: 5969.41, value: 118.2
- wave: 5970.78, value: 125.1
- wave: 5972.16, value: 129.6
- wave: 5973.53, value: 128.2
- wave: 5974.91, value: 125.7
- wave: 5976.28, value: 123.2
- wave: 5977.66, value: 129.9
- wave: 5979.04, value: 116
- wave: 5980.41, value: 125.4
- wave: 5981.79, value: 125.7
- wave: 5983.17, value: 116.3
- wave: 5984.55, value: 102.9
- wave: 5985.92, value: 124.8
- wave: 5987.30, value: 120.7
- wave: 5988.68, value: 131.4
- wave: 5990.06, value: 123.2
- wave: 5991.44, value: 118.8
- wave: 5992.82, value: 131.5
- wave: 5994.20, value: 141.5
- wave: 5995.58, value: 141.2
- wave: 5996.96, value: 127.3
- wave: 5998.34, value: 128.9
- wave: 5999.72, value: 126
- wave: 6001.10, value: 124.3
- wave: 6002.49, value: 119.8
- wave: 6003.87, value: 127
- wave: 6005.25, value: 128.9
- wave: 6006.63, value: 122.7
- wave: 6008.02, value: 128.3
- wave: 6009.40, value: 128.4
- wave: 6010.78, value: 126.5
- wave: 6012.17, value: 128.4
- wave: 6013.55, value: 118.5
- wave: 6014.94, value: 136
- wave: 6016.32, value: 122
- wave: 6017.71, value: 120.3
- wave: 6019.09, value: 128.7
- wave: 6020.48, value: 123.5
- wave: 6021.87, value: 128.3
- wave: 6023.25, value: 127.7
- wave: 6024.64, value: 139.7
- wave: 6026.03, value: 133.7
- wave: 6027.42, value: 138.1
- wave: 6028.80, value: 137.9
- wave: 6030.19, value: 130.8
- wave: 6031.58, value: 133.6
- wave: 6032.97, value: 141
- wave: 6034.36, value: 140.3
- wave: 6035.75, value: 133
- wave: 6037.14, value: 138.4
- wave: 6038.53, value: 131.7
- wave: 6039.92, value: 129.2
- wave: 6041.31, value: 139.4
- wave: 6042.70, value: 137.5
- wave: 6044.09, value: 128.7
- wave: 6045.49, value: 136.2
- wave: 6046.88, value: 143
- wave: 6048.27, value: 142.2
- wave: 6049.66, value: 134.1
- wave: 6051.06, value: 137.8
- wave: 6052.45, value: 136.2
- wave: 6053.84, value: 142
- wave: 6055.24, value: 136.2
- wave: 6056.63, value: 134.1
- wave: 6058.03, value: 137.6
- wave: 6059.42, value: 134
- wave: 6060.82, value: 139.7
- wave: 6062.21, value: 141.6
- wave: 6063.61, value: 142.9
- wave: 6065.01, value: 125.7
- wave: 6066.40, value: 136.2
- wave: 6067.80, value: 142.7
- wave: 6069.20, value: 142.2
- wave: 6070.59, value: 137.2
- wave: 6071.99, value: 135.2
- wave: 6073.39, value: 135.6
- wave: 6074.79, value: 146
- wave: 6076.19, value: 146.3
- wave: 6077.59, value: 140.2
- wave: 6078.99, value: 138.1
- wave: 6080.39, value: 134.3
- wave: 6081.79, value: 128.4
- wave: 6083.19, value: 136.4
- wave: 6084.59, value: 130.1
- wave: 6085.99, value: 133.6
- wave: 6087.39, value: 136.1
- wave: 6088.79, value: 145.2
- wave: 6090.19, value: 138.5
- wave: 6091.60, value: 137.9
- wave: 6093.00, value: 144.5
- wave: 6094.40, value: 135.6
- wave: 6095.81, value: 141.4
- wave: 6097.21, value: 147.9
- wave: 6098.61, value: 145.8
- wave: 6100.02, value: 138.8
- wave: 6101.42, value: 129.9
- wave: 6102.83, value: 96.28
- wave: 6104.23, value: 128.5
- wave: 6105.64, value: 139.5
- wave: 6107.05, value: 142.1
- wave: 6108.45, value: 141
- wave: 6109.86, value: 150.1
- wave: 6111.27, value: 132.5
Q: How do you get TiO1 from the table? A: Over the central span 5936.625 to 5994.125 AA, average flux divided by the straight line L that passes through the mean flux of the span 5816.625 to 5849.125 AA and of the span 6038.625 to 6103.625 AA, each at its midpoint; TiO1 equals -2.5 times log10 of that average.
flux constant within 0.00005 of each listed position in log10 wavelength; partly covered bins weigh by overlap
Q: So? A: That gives 0.08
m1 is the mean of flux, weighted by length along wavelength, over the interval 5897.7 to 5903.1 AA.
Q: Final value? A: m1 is 83.8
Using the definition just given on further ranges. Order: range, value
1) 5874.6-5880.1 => 110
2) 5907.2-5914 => 113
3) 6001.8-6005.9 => 125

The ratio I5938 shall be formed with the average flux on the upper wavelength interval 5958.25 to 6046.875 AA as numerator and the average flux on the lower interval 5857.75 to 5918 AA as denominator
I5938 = 1.31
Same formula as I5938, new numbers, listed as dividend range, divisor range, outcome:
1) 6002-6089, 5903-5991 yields 1.12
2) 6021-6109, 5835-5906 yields 1.31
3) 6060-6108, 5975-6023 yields 1.09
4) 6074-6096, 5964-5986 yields 1.13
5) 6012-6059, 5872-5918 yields 1.45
